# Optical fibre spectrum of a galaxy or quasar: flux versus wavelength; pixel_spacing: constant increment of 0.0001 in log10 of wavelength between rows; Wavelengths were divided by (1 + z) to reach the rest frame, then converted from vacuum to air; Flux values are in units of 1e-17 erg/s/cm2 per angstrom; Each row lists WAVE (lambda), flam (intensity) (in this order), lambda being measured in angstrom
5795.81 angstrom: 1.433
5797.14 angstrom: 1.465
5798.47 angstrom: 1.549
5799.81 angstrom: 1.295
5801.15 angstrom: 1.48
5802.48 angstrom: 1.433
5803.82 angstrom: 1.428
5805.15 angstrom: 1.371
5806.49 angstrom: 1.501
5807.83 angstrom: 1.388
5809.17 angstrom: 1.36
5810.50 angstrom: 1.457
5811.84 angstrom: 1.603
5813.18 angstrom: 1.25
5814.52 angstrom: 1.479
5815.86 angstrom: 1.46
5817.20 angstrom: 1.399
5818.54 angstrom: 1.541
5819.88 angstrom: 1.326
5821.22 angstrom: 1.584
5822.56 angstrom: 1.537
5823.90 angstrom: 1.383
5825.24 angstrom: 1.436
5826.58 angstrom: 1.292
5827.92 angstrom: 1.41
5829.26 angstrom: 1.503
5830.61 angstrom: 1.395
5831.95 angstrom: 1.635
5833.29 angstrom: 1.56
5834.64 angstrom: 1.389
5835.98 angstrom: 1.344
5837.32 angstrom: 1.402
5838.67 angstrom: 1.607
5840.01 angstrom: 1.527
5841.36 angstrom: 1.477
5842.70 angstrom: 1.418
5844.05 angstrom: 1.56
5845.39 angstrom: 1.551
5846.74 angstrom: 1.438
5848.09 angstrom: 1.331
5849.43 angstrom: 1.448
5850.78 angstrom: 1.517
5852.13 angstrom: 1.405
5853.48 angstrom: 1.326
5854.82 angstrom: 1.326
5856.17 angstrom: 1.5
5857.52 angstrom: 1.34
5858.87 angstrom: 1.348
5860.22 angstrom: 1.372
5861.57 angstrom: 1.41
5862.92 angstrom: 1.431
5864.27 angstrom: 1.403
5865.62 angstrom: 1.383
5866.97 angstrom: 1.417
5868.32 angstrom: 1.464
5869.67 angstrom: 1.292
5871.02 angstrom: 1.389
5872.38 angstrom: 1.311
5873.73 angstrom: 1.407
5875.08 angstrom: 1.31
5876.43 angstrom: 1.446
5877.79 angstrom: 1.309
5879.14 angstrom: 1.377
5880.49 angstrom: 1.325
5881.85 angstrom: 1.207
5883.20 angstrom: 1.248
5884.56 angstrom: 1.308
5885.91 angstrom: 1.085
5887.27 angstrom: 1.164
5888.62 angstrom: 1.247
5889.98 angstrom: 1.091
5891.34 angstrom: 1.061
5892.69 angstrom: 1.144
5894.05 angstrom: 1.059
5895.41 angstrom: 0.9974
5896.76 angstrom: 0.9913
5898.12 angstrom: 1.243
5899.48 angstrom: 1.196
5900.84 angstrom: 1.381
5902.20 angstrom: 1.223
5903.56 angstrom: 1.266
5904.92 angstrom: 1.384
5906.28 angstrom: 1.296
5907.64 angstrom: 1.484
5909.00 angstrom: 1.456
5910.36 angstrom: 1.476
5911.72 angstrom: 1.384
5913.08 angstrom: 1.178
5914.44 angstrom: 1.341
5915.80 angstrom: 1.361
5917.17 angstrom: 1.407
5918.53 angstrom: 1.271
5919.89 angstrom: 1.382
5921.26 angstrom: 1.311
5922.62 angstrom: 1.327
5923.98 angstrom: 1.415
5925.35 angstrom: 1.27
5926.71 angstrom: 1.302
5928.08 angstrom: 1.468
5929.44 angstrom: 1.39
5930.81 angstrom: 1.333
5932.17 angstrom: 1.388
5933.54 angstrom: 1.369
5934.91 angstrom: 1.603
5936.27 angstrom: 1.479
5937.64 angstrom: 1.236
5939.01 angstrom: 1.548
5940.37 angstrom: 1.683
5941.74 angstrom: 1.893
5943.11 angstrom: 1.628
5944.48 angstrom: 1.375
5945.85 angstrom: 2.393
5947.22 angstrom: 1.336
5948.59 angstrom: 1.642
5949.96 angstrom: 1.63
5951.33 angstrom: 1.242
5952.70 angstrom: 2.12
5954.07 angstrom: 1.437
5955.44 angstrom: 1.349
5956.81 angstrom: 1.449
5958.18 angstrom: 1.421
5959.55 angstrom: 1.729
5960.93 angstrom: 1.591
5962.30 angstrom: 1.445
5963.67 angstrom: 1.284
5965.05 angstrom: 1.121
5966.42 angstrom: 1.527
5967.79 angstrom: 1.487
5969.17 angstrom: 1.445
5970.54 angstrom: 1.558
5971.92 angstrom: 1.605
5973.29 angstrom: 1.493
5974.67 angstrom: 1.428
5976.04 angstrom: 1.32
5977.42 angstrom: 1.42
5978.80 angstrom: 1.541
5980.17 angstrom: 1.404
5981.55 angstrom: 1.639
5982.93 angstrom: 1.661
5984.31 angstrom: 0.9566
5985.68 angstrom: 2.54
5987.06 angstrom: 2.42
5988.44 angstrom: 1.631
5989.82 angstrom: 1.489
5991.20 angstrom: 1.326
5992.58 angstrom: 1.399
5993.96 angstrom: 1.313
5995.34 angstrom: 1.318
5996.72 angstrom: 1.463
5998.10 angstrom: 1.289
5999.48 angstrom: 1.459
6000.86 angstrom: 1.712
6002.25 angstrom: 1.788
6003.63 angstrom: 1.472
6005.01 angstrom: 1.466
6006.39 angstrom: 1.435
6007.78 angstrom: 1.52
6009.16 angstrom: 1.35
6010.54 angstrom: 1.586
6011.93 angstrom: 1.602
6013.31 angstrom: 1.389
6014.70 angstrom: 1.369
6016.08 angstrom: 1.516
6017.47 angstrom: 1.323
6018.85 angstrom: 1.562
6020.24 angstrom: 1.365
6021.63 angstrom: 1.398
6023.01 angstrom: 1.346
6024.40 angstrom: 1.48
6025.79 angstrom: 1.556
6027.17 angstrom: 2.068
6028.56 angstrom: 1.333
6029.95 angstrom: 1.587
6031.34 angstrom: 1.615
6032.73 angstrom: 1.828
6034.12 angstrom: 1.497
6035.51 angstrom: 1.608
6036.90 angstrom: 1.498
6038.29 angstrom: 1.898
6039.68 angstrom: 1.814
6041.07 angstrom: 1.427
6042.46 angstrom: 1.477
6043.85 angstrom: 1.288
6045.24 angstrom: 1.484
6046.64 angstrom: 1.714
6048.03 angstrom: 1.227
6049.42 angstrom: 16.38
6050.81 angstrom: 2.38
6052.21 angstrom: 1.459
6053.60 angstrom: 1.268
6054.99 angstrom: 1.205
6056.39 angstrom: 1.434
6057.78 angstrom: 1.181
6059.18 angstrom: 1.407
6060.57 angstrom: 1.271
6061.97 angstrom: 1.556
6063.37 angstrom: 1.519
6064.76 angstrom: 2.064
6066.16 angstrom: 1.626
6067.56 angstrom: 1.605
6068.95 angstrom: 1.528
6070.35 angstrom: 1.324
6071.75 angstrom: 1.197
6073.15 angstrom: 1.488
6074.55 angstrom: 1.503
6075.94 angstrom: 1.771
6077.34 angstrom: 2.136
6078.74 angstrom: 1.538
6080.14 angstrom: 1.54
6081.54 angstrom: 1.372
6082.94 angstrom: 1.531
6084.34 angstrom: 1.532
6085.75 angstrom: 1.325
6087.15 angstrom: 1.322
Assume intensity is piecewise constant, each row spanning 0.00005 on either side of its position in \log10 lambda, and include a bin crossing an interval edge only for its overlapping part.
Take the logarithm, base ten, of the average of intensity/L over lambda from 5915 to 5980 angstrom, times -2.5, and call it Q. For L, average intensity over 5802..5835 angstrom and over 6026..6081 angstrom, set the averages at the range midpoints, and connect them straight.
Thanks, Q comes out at 0.162 mag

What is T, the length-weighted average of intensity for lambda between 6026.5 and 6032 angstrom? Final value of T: 1.65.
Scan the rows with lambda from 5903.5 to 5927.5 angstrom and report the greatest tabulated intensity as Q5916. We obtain 1.484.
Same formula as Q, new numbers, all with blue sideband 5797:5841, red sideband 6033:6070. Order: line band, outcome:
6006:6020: 0.33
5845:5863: 0.10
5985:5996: 0.15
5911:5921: 0.28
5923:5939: 0.26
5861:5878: 0.15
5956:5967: 0.27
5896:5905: 0.34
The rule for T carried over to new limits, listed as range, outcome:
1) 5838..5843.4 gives 1.51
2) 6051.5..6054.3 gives 1.37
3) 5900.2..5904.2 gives 1.29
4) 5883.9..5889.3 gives 1.2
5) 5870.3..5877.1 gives 1.37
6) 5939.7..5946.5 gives 1.79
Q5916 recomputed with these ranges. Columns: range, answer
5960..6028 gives 2.54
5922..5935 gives 1.603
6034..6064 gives 16.38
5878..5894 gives 1.377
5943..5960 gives 2.393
